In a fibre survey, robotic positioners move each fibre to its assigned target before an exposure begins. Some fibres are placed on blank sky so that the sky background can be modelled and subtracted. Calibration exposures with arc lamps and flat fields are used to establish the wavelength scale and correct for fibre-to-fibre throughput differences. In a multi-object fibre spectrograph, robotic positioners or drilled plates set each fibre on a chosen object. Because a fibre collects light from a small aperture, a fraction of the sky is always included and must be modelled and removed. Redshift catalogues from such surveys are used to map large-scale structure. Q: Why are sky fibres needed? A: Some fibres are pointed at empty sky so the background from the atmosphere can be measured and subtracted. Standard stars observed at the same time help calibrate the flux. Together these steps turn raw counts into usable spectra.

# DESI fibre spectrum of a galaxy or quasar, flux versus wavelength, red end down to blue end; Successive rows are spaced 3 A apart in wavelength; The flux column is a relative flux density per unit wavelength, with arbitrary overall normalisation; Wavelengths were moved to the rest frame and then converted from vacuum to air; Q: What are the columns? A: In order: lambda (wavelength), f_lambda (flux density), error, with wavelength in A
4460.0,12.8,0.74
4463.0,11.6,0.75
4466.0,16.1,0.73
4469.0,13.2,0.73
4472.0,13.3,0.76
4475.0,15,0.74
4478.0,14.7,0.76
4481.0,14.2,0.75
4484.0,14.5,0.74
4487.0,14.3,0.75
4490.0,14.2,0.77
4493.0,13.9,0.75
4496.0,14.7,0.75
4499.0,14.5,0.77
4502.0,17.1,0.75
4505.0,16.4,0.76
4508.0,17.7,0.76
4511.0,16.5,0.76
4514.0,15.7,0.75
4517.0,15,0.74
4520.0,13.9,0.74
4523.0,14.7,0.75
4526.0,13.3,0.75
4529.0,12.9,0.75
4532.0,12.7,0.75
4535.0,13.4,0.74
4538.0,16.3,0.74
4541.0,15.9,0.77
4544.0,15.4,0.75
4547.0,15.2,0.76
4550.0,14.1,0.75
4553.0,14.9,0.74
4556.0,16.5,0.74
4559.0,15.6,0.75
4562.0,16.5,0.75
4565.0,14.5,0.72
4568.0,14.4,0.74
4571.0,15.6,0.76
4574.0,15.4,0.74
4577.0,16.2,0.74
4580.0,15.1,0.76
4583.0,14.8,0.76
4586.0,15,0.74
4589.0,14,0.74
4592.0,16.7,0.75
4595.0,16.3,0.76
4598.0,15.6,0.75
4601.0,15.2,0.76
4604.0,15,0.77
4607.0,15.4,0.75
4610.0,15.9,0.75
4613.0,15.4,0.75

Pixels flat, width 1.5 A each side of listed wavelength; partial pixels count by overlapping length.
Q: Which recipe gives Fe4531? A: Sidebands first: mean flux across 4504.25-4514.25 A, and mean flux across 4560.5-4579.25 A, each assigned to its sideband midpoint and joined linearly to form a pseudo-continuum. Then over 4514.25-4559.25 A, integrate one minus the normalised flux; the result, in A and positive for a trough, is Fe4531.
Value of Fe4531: 4.05 A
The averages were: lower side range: 16.7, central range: 14.7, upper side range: 15.4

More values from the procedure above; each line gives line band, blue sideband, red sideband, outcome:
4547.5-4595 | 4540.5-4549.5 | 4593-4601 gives 0.8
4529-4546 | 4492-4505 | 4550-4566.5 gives 0.9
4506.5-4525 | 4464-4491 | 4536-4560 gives -0.7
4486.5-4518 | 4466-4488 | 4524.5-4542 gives -2.9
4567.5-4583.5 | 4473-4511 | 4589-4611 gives 0.2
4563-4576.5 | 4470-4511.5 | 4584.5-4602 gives 0.2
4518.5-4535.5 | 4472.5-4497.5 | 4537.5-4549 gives 2.0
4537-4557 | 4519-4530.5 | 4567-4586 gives -1.5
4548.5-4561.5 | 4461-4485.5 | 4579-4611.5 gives -0.4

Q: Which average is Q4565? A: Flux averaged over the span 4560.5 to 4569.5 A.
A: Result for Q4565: 15.1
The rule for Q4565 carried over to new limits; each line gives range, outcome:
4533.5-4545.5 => 15.2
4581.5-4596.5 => 15.4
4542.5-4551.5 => 14.9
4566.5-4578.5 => 15.4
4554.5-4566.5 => 15.8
